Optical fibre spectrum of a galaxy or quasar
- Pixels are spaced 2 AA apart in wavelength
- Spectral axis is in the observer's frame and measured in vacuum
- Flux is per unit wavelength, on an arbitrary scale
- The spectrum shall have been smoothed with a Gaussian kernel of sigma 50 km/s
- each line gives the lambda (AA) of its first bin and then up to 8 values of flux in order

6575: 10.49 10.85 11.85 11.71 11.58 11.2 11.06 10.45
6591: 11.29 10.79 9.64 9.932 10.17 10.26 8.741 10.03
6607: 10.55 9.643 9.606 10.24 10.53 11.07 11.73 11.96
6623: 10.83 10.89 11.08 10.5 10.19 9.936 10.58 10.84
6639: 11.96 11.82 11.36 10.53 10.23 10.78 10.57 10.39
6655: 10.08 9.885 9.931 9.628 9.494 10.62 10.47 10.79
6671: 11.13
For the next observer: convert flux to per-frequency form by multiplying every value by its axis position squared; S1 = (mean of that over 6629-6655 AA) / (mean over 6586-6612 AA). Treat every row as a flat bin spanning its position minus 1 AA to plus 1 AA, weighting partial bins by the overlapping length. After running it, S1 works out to 1.07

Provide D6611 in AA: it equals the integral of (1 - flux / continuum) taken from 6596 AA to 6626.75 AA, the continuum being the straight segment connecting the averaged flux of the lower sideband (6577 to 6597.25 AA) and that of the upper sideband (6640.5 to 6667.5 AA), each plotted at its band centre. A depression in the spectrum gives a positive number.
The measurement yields 1.0 AA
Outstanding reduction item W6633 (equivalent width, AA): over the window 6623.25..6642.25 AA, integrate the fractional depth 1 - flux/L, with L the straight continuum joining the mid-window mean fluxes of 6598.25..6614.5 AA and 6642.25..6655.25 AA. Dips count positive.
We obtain -1.0 AA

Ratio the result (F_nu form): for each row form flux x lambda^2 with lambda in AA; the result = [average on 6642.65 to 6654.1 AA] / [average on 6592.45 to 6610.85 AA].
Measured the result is 1.1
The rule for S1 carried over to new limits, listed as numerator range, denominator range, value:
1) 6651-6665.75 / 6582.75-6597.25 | 0.95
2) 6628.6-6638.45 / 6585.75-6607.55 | 1.03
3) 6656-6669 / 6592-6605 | 1.03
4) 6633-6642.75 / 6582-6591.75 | 1.02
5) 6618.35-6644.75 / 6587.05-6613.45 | 1.10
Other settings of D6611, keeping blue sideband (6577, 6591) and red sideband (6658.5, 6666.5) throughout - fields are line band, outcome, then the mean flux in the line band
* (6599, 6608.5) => 0.9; 9.91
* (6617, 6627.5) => -0.6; 11.3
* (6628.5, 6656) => -1.1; 10.7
